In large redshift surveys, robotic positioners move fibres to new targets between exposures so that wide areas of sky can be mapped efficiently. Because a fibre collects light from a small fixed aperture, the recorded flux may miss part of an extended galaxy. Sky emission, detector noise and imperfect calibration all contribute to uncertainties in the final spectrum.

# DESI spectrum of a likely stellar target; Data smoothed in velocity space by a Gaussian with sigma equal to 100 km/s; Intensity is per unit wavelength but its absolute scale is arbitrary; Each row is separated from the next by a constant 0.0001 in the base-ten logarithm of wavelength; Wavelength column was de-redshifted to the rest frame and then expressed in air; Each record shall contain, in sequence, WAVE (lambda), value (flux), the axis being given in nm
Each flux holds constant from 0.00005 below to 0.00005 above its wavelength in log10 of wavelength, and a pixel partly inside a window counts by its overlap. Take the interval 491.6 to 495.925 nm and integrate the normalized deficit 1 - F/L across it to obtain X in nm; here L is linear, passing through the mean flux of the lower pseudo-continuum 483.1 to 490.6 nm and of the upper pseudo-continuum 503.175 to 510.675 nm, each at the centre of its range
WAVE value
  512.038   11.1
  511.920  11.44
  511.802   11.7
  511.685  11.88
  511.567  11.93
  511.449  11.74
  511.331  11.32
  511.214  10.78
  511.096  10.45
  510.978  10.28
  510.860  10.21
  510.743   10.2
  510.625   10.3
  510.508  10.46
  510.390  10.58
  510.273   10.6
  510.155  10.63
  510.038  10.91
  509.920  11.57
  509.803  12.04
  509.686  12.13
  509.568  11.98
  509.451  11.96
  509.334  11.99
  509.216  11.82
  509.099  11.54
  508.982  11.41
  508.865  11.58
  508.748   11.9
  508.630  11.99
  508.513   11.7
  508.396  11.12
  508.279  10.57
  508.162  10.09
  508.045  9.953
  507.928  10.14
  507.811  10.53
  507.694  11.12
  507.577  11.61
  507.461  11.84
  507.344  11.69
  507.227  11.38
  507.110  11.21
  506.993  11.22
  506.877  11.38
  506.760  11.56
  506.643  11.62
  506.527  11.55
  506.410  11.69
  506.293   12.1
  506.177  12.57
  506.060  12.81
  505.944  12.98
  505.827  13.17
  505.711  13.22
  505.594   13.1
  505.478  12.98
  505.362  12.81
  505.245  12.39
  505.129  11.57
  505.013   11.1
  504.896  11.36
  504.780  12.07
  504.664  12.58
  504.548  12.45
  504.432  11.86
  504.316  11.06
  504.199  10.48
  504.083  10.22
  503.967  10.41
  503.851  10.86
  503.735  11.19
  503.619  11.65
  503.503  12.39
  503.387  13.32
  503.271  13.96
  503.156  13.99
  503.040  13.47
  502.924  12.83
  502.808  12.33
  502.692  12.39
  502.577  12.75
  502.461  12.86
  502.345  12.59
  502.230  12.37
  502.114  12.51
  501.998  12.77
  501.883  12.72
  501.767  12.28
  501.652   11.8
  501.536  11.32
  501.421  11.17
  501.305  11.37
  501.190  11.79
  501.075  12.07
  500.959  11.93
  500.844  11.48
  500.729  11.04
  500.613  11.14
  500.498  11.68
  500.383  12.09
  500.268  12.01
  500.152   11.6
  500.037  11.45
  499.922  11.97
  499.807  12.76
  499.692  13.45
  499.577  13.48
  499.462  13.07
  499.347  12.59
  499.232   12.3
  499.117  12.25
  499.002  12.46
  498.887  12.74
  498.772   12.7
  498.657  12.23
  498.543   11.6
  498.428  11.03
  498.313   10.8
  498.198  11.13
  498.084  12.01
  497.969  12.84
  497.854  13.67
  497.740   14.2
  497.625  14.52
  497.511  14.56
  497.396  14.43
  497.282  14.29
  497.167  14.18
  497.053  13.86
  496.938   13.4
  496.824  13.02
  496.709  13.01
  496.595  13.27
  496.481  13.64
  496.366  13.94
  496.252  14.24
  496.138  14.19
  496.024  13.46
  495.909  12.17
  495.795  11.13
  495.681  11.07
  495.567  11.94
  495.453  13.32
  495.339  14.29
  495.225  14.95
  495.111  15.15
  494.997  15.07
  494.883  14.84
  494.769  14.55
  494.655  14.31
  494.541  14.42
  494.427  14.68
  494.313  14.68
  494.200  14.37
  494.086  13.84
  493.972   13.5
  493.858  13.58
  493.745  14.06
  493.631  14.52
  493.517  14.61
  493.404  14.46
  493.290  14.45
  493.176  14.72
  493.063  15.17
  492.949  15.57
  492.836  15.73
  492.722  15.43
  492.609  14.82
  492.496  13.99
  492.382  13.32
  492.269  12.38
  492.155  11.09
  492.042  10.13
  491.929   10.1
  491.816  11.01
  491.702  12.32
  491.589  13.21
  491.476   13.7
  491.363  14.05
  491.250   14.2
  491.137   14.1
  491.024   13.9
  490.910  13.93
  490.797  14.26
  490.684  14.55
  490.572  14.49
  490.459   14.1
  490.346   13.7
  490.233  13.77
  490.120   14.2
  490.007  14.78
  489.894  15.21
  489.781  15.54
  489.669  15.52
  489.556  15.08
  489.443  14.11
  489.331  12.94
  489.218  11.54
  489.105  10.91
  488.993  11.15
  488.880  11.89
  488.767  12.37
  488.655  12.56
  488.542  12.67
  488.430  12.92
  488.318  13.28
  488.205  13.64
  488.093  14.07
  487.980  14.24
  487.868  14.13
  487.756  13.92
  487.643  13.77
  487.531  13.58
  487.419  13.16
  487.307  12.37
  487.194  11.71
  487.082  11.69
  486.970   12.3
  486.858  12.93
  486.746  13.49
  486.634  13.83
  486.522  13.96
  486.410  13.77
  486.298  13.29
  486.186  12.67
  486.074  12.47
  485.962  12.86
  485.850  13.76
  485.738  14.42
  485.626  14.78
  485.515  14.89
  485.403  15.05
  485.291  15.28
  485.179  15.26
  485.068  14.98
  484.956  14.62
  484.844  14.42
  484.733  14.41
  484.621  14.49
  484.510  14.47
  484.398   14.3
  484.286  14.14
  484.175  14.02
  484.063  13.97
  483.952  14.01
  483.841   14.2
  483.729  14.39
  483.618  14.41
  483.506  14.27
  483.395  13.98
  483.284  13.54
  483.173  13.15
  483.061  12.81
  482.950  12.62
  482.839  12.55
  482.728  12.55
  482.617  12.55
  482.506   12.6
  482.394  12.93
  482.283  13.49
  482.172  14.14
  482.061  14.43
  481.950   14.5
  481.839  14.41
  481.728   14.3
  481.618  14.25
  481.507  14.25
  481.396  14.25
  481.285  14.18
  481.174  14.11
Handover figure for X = -0.23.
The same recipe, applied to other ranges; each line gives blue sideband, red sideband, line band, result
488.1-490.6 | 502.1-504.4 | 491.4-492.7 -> 0.073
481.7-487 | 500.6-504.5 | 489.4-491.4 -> -0.178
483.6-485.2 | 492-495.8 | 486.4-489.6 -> 0.276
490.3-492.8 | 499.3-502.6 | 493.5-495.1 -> -0.173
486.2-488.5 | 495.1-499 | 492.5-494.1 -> -0.173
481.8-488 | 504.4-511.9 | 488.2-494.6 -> -0.275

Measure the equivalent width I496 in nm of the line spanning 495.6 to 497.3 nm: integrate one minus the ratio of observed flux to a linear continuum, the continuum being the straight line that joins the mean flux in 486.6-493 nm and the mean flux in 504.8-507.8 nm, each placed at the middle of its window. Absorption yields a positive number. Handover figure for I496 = -0.05 nm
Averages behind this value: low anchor 13.4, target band 13.2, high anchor 12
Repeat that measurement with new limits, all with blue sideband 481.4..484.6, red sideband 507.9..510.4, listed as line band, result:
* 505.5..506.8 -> -0.09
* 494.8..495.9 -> -0.08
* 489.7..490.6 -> -0.10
